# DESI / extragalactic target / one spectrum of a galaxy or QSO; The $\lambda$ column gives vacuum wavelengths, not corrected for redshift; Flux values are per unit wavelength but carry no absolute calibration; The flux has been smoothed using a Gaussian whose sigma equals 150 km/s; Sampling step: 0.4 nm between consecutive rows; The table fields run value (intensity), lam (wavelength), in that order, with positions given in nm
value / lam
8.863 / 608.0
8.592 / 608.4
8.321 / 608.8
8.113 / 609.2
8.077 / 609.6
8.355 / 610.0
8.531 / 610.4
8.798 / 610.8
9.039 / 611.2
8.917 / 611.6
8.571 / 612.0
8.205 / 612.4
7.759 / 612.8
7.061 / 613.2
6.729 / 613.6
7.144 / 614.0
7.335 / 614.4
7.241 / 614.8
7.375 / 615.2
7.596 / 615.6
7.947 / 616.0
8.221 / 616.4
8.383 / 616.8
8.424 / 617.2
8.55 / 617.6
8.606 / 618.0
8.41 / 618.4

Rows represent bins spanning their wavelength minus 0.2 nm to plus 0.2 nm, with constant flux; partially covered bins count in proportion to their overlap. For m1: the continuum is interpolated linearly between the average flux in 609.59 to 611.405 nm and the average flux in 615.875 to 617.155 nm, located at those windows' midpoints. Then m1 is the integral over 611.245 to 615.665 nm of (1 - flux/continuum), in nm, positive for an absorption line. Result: 0.39 nm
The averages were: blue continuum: 8.61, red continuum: 8.23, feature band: 7.68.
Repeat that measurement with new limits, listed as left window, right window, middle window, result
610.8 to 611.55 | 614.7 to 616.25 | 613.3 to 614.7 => 0.17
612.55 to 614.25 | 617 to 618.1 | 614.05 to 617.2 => 0.07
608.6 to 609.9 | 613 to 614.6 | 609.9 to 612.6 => -0.33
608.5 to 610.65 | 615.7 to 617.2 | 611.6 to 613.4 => 0.05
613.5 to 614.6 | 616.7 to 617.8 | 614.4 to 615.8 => 0.03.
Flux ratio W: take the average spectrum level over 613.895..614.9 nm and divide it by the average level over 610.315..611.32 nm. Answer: 0.8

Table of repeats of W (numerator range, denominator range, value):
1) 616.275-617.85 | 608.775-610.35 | 1.02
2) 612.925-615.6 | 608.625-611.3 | 0.85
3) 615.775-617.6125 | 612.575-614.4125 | 1.15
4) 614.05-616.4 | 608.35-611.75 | 0.88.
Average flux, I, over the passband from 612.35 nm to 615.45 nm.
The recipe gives 7.32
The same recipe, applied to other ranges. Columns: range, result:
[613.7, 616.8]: 7.58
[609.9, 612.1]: 8.72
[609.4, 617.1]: 7.97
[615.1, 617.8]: 8.1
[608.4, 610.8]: 8.35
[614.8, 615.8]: 7.44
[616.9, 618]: 8.5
